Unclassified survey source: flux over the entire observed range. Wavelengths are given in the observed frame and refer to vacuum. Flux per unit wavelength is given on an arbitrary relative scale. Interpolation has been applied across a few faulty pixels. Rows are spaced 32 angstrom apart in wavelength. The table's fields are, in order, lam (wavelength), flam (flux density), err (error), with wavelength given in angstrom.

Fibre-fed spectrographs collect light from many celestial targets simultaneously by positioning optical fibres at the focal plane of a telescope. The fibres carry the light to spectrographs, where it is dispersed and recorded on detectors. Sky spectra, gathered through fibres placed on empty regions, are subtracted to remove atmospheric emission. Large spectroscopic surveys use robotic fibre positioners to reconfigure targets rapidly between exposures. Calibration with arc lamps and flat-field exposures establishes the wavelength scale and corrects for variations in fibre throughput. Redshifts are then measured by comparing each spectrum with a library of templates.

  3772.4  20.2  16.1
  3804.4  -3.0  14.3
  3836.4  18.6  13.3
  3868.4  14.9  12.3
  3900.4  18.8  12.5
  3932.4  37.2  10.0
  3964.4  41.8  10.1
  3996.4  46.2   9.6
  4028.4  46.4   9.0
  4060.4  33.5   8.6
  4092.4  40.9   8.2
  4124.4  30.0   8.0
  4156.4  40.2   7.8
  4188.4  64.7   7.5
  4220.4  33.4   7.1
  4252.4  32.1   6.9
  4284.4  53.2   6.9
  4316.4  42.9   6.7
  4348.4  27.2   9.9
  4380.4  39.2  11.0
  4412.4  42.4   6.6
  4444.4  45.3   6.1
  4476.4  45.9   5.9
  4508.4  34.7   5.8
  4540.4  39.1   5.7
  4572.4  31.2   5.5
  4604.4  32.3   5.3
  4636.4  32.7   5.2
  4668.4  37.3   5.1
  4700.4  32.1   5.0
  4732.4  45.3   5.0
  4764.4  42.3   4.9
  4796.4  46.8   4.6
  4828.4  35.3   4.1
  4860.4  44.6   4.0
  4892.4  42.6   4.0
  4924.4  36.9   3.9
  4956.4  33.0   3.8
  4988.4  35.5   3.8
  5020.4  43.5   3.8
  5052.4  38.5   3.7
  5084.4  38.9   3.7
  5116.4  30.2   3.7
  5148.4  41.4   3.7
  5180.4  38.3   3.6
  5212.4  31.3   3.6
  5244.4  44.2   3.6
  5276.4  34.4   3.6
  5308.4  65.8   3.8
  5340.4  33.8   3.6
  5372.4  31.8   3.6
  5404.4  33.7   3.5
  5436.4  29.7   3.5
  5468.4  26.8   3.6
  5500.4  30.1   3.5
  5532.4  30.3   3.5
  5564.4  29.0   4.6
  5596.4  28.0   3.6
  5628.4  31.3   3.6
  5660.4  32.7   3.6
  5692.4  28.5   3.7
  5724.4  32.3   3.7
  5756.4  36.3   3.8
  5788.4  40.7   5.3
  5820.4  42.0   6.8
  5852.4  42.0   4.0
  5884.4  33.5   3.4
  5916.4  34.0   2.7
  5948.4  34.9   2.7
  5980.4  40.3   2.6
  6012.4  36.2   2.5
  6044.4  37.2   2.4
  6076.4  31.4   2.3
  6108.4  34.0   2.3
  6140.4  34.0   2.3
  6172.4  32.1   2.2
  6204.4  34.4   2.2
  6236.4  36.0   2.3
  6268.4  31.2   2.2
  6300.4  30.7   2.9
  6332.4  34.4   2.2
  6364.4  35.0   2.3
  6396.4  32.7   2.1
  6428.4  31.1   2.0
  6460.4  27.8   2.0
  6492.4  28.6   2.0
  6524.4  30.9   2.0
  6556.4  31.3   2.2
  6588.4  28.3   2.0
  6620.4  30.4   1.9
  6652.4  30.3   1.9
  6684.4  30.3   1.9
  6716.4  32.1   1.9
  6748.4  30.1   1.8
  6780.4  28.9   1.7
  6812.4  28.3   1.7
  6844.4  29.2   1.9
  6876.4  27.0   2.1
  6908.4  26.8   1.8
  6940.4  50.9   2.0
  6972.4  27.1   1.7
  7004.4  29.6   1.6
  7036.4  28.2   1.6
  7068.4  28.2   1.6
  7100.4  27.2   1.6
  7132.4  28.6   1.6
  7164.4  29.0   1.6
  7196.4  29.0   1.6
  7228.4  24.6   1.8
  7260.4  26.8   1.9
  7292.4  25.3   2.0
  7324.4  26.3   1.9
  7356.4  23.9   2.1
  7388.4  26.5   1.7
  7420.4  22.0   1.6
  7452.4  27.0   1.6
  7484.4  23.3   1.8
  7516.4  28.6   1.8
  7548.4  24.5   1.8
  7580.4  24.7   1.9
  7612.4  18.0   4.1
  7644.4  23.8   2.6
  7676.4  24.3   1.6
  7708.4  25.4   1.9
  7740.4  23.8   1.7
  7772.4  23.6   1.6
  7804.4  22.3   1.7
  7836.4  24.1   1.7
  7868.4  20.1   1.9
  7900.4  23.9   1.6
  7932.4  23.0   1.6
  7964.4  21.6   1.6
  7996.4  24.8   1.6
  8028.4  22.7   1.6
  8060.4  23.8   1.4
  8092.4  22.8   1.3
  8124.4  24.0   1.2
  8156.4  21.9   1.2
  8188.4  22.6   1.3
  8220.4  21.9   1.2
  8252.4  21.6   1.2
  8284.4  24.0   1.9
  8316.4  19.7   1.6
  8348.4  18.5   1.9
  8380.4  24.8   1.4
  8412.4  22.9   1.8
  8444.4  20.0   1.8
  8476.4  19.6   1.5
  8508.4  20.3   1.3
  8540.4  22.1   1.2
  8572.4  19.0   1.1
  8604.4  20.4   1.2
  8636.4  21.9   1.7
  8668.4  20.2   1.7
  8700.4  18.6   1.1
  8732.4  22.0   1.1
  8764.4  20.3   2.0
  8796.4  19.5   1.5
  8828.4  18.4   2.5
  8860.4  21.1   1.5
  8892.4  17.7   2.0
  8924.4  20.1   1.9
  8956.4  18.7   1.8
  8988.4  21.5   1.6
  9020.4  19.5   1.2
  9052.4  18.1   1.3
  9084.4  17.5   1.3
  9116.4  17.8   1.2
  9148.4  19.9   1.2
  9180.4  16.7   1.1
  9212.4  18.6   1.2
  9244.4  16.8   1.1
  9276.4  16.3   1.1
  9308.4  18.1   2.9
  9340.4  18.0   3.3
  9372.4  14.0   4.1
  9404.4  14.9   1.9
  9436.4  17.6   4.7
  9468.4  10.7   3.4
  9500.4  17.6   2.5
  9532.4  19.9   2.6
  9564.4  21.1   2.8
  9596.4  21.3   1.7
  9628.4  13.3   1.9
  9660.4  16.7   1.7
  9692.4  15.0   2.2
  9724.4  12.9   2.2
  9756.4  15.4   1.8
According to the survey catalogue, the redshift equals 0.059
